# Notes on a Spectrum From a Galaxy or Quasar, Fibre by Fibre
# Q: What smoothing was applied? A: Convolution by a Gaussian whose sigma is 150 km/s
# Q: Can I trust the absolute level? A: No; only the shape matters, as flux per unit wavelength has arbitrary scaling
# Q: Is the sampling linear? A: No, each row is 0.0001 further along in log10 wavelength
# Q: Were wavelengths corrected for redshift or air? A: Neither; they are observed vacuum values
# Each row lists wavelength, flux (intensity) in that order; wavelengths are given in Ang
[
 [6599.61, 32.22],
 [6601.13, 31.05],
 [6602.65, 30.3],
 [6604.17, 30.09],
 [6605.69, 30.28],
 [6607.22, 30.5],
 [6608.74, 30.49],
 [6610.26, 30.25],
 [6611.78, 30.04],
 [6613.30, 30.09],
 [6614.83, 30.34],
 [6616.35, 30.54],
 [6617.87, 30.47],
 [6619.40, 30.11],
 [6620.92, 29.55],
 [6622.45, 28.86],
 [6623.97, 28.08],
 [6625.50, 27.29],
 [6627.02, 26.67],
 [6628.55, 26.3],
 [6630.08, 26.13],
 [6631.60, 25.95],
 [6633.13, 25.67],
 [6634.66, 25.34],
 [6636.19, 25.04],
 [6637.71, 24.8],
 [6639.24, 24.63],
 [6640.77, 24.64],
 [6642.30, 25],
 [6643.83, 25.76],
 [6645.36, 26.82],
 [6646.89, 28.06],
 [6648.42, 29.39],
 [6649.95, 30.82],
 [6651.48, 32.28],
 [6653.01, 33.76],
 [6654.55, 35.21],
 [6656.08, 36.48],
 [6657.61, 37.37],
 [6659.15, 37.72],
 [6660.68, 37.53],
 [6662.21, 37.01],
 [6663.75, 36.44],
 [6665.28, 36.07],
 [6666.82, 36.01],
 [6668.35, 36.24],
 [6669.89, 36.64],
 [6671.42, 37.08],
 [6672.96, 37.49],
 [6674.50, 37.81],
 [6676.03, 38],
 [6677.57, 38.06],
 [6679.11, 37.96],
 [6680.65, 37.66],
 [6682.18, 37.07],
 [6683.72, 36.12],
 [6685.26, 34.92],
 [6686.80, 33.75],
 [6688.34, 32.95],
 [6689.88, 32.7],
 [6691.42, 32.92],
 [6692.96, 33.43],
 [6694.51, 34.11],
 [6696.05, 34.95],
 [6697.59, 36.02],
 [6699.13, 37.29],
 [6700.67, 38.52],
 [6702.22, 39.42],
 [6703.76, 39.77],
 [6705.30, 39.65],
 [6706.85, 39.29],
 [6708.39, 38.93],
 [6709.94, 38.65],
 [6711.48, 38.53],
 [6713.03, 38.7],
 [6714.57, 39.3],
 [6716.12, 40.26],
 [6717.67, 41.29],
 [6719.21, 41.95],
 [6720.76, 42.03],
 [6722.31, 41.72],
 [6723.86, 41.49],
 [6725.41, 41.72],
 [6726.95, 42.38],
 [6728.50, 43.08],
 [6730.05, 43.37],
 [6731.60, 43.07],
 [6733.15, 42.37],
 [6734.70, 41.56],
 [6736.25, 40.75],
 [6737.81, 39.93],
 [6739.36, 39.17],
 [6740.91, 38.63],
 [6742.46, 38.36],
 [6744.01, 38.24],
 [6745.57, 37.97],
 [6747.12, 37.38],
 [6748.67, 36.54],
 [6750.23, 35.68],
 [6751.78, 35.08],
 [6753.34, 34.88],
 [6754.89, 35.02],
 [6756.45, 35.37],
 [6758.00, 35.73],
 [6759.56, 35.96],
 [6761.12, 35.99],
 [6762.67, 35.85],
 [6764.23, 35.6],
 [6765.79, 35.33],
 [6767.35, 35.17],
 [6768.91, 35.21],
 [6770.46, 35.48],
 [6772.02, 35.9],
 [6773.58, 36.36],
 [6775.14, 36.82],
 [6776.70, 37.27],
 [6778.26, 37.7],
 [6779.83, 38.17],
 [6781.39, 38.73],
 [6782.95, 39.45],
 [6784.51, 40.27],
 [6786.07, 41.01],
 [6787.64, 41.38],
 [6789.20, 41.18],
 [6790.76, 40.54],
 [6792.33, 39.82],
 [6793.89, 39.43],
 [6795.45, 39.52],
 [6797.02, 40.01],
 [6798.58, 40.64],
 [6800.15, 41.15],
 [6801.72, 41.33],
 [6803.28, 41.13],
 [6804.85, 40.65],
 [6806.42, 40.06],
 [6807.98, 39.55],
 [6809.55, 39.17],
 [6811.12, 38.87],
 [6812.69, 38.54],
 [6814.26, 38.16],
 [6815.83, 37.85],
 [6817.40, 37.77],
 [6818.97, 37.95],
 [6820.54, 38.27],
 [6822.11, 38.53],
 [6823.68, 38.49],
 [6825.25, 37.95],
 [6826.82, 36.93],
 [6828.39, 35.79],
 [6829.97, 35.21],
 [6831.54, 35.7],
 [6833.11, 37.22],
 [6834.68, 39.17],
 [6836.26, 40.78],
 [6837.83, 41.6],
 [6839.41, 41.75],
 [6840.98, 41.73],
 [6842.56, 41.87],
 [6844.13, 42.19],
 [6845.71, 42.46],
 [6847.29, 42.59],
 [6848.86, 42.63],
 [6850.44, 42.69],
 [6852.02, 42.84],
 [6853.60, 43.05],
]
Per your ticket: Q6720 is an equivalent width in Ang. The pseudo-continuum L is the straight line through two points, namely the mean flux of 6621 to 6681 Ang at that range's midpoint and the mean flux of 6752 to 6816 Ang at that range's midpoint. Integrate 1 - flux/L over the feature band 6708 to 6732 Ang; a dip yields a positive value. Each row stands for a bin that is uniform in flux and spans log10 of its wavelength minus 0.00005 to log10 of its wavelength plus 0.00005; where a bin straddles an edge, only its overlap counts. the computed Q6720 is -4.1 Ang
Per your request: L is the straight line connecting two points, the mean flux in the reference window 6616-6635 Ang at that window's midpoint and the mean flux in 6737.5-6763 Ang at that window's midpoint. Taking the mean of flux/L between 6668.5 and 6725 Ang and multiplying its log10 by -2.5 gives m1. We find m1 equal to -0.147 mag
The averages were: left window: 27.8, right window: 36.8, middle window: 37.7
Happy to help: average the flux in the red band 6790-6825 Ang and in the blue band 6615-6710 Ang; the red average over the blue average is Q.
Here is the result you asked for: 1.19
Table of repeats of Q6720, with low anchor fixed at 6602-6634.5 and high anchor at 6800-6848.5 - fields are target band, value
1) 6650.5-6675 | -4.02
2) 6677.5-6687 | -1.31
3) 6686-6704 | -1.40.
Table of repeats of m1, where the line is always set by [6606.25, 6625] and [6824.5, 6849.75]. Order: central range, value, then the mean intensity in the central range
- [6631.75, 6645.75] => 0.22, 25.3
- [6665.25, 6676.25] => -0.14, 36.9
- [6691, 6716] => -0.12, 37.6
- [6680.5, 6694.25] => -0.04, 34.5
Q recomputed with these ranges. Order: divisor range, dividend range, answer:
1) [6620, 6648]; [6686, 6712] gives 1.38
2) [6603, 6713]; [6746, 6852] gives 1.17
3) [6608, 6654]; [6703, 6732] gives 1.45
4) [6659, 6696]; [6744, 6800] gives 1.04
